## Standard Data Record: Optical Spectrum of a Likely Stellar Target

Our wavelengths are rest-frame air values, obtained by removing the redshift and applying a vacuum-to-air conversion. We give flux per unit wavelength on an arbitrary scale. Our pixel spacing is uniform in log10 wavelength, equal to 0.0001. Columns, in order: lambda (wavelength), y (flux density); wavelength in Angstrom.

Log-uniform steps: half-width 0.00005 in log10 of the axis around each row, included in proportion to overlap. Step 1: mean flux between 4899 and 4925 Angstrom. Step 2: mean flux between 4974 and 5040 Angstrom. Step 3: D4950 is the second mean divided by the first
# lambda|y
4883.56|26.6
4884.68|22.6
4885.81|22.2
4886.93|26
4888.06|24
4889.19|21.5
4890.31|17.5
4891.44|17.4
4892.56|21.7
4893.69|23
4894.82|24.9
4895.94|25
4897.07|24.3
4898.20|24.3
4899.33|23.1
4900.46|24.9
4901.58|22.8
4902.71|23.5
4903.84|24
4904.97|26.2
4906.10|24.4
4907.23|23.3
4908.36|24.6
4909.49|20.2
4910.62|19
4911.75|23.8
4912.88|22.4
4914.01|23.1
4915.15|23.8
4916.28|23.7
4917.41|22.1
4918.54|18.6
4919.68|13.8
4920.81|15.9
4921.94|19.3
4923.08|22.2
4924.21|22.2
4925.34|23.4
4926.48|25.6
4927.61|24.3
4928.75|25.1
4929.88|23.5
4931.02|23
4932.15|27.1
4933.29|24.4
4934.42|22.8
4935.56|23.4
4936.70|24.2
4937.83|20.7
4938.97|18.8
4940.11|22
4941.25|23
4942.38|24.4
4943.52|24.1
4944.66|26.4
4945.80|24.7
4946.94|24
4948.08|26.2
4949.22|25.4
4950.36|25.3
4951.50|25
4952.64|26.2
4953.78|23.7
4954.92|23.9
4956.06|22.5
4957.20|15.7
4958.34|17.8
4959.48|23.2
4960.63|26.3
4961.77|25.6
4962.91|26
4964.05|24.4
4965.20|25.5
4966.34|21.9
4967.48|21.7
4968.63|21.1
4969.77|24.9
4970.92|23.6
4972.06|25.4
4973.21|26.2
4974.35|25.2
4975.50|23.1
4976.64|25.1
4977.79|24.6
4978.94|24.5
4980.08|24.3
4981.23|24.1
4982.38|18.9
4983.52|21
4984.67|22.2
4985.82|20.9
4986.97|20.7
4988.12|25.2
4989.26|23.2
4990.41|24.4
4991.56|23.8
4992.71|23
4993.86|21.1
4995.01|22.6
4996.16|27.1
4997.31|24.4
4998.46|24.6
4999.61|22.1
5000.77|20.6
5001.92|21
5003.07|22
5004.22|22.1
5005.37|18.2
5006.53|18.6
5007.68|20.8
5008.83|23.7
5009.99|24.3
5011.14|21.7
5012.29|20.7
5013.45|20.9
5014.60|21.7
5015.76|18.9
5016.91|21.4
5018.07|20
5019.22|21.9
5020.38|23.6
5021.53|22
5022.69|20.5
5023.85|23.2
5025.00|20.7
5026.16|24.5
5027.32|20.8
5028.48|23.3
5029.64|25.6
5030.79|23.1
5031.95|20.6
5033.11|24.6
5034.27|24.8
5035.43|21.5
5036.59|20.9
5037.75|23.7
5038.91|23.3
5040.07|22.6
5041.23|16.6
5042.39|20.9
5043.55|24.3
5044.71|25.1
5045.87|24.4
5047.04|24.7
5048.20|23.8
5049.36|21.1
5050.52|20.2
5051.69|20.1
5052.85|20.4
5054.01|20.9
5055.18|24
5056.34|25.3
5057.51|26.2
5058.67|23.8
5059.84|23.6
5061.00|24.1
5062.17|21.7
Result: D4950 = 1.0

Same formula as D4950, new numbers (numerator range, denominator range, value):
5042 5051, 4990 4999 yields 0.97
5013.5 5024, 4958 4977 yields 0.89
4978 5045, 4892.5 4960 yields 0.97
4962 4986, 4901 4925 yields 1.08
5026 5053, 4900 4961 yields 0.98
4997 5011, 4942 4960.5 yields 0.92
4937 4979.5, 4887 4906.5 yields 1.03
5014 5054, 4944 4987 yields 0.94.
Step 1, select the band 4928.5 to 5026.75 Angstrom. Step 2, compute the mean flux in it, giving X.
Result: 23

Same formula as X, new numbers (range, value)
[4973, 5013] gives 22.7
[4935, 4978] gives 23.7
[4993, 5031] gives 22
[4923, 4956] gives 24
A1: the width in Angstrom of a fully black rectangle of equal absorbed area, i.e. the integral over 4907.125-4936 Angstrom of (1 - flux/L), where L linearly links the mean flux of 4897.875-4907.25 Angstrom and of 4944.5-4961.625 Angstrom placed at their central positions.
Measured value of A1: 2.0 Angstrom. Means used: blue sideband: 24.1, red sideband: 23.7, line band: 22.3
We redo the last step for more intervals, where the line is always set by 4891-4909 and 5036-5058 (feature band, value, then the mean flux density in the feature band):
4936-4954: -0.6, 24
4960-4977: -0.9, 24.4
